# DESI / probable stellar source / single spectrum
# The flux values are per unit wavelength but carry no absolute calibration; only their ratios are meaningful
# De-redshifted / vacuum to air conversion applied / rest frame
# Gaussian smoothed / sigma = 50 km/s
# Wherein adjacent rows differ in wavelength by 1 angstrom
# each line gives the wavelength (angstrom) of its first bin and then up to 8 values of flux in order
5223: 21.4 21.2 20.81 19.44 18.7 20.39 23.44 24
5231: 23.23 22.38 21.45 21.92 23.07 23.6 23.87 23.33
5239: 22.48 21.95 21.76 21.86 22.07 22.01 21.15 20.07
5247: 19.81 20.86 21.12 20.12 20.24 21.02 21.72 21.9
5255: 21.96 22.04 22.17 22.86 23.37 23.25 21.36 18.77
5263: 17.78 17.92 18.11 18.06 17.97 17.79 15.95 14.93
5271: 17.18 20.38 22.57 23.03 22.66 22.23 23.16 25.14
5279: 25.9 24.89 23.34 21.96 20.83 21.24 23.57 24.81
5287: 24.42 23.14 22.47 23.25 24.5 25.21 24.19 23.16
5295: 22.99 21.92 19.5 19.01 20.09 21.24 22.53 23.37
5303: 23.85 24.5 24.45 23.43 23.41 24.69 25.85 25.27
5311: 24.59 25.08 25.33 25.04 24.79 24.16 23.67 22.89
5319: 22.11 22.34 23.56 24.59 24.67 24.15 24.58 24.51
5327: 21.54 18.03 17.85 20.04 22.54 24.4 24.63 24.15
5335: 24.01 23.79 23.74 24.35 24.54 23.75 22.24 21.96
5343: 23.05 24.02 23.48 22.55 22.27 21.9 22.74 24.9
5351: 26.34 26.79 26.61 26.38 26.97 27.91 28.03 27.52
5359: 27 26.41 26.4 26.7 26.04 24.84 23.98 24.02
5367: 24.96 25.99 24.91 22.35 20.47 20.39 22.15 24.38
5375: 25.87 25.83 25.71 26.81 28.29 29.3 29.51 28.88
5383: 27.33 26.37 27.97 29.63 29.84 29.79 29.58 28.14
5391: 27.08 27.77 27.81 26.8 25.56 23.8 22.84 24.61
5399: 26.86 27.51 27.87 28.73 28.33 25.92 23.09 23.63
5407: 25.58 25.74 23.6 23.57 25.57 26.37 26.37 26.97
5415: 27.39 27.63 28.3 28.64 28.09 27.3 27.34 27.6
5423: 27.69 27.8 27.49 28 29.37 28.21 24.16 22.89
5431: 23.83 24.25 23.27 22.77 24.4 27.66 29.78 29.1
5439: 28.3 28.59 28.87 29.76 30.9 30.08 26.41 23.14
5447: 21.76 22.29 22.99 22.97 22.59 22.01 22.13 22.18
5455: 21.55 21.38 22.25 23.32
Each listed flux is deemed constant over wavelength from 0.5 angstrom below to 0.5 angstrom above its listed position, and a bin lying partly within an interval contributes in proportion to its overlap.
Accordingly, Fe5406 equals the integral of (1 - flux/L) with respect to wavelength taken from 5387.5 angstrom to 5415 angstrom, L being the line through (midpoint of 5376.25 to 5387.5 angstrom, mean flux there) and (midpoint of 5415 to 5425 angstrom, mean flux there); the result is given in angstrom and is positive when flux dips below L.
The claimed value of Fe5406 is 1.6 angstrom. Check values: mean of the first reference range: 28.1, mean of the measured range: 26.3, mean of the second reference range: 27.8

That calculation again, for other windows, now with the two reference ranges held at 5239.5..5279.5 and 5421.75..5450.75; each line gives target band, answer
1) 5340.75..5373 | -1.1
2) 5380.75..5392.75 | -1.8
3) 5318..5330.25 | 0.2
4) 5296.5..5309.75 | -0.4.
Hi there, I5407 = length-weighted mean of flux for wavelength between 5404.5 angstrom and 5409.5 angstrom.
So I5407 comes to 24.3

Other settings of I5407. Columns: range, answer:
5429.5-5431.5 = 23.4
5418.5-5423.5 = 27.6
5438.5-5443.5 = 29.3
